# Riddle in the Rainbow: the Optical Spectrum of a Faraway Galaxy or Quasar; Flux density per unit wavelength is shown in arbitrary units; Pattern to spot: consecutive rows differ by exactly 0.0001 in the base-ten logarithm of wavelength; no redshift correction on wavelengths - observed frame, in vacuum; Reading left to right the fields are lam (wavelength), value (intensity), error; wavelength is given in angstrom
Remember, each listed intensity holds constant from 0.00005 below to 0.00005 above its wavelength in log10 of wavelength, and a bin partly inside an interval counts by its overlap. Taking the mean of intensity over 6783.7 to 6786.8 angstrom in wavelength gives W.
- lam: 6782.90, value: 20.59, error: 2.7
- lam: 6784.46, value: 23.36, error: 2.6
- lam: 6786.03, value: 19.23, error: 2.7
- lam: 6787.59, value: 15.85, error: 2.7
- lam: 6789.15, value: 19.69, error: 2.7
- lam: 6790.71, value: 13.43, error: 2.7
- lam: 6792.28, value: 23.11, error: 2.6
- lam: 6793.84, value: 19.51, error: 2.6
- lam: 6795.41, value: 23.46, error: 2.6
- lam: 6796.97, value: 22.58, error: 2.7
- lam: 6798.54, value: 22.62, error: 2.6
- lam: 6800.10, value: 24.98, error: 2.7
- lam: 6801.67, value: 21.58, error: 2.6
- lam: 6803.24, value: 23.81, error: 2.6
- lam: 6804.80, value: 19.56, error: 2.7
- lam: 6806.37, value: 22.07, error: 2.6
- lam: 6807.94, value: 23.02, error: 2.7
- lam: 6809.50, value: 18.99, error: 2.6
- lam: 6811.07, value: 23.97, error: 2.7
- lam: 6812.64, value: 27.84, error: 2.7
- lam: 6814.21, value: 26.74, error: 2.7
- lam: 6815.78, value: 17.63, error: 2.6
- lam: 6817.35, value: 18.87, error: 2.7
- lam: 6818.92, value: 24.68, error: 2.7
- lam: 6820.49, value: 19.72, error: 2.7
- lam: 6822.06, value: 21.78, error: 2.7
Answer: 21.2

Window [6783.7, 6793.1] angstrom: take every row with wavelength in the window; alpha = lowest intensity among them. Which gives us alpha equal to 13.43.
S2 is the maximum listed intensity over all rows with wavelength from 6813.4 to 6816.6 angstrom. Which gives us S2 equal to 26.74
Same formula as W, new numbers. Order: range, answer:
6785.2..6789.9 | 18.3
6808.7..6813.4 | 23.6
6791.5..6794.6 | 21.4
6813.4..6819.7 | 22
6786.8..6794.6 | 18.3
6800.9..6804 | 22.7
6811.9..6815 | 27.3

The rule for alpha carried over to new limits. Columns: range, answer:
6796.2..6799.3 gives 22.58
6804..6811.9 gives 18.99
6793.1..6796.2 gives 19.51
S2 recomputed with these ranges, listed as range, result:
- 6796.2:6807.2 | 24.98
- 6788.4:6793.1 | 23.11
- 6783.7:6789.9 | 23.36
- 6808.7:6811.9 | 23.97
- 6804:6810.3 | 23.02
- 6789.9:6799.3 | 23.46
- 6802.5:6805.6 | 23.81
